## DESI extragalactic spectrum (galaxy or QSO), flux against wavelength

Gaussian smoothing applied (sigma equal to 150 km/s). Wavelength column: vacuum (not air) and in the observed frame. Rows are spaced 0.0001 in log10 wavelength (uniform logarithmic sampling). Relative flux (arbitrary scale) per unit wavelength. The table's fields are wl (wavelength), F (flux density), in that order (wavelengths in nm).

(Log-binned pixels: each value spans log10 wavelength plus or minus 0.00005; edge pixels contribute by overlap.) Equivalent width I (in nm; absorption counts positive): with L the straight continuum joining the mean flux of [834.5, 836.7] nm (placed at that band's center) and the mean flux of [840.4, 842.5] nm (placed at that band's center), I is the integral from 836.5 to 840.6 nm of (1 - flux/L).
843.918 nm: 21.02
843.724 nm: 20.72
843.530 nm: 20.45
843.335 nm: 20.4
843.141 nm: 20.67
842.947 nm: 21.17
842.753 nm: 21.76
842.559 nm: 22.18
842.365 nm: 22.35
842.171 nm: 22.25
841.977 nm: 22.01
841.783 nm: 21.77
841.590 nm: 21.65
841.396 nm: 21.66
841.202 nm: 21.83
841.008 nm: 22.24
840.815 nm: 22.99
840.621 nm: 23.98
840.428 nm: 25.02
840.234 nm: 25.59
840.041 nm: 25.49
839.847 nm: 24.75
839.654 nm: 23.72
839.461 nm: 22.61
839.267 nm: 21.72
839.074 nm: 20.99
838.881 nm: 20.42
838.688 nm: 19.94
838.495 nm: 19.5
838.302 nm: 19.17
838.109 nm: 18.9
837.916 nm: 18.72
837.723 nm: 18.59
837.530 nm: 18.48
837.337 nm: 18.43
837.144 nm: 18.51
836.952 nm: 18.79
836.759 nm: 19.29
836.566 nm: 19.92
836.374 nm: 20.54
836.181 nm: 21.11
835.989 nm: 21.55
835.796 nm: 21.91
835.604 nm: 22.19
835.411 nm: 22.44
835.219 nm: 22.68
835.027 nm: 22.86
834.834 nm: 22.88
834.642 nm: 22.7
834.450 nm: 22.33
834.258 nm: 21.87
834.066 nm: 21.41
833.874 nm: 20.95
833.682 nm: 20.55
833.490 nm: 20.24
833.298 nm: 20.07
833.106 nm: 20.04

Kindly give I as 0.22 nm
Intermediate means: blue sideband 21.9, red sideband 22.4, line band 21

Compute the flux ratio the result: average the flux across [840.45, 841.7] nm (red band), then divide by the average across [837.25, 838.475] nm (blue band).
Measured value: 1.2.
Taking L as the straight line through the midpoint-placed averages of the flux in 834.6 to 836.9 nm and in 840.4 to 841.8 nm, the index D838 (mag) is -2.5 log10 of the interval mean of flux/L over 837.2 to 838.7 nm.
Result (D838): 0.17 mag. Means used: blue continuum 21.6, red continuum 22.6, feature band 18.9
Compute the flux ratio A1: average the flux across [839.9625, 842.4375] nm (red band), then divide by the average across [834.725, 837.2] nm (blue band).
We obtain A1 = 1.1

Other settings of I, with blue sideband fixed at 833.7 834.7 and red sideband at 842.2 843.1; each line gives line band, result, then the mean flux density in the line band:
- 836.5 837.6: 0.15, 18.9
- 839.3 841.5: -0.18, 23.6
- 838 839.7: 0.09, 20.7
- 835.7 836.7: 0.04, 20.9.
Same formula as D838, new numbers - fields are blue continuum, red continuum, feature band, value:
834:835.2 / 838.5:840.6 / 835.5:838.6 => 0.15 mag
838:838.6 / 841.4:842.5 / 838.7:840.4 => -0.15 mag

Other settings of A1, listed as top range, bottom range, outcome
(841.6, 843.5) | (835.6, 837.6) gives 1.08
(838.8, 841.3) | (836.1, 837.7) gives 1.20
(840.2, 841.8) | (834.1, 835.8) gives 1.02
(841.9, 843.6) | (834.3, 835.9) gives 0.96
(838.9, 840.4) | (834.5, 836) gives 1.05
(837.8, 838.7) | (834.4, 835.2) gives 0.84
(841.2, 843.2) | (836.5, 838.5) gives 1.15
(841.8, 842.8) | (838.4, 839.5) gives 1.06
